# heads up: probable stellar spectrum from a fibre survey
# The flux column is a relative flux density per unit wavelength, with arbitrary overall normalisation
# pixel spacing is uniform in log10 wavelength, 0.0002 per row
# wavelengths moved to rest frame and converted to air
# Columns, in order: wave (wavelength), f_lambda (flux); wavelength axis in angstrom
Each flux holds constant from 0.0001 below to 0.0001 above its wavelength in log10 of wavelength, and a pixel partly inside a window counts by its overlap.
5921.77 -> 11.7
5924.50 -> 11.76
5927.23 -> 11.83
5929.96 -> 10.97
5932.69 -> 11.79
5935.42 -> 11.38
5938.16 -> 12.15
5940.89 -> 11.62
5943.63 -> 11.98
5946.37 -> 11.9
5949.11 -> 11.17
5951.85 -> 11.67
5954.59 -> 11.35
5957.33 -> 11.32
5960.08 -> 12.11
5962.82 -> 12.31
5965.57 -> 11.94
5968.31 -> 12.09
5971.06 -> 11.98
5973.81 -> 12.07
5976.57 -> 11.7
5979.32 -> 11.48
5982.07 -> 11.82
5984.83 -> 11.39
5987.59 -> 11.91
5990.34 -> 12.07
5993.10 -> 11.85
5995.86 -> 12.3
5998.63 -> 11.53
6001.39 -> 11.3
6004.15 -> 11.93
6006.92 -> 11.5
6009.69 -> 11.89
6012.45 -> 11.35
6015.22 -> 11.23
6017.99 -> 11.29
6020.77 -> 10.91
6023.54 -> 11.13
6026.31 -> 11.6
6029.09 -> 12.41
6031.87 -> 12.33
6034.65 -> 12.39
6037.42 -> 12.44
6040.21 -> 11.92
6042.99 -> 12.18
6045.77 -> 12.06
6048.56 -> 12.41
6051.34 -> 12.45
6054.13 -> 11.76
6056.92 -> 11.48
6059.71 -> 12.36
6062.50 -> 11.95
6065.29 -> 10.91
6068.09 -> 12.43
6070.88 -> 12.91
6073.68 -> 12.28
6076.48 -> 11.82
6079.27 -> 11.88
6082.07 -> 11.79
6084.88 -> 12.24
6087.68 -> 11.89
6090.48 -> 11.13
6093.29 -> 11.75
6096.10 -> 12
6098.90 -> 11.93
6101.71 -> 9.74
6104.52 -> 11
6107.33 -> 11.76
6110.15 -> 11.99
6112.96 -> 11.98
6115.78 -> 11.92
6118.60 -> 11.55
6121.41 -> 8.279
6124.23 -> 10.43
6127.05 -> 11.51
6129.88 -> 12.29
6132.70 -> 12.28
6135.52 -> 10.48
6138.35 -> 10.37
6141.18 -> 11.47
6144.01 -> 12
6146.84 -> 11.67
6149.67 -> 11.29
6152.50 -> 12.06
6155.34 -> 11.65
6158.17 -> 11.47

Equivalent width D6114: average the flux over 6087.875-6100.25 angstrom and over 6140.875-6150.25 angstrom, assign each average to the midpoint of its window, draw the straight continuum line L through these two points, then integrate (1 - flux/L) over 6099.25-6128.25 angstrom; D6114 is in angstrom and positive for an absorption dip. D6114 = 1.6 angstrom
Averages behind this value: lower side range 11.7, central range 11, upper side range 11.7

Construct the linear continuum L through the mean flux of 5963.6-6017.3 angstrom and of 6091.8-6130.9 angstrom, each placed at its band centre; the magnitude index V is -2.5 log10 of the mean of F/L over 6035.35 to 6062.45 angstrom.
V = -0.05 mag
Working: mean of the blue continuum 11.8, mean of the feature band 12.1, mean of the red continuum 11.3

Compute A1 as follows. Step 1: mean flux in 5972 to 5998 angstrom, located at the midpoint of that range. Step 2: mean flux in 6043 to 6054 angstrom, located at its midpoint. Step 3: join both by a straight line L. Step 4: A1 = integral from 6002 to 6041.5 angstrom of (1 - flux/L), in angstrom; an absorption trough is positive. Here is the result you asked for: 1.1 angstrom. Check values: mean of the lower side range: 11.8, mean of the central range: 11.7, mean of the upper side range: 12.2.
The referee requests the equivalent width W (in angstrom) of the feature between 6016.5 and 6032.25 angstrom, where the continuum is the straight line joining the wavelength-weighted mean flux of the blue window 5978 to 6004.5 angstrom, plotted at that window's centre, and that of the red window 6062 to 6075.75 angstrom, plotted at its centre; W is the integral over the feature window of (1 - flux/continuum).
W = 0.4 angstrom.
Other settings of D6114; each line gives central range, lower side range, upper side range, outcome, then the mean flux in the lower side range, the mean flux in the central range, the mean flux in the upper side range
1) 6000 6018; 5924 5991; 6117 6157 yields 0.1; 11.7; 11.5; 11.2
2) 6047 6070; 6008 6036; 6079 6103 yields -0.7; 11.6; 12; 11.6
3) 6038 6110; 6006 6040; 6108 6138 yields -2.3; 11.7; 11.8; 11.2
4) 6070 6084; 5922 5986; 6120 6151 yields -1.0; 11.7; 12.1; 11.1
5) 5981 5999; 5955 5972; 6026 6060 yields 0.2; 11.9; 11.9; 12.1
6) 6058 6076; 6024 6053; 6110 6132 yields -0.4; 12.2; 12.1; 11.2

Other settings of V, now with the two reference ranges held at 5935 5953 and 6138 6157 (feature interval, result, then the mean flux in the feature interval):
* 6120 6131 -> 0.10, 10.6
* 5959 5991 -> -0.02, 11.9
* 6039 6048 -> -0.04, 12.1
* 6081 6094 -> -0.01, 11.8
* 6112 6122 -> 0.05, 11.1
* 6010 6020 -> 0.03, 11.3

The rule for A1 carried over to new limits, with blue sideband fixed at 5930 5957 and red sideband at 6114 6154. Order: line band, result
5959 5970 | -0.5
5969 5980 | -0.3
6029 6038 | -0.7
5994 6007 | -0.3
